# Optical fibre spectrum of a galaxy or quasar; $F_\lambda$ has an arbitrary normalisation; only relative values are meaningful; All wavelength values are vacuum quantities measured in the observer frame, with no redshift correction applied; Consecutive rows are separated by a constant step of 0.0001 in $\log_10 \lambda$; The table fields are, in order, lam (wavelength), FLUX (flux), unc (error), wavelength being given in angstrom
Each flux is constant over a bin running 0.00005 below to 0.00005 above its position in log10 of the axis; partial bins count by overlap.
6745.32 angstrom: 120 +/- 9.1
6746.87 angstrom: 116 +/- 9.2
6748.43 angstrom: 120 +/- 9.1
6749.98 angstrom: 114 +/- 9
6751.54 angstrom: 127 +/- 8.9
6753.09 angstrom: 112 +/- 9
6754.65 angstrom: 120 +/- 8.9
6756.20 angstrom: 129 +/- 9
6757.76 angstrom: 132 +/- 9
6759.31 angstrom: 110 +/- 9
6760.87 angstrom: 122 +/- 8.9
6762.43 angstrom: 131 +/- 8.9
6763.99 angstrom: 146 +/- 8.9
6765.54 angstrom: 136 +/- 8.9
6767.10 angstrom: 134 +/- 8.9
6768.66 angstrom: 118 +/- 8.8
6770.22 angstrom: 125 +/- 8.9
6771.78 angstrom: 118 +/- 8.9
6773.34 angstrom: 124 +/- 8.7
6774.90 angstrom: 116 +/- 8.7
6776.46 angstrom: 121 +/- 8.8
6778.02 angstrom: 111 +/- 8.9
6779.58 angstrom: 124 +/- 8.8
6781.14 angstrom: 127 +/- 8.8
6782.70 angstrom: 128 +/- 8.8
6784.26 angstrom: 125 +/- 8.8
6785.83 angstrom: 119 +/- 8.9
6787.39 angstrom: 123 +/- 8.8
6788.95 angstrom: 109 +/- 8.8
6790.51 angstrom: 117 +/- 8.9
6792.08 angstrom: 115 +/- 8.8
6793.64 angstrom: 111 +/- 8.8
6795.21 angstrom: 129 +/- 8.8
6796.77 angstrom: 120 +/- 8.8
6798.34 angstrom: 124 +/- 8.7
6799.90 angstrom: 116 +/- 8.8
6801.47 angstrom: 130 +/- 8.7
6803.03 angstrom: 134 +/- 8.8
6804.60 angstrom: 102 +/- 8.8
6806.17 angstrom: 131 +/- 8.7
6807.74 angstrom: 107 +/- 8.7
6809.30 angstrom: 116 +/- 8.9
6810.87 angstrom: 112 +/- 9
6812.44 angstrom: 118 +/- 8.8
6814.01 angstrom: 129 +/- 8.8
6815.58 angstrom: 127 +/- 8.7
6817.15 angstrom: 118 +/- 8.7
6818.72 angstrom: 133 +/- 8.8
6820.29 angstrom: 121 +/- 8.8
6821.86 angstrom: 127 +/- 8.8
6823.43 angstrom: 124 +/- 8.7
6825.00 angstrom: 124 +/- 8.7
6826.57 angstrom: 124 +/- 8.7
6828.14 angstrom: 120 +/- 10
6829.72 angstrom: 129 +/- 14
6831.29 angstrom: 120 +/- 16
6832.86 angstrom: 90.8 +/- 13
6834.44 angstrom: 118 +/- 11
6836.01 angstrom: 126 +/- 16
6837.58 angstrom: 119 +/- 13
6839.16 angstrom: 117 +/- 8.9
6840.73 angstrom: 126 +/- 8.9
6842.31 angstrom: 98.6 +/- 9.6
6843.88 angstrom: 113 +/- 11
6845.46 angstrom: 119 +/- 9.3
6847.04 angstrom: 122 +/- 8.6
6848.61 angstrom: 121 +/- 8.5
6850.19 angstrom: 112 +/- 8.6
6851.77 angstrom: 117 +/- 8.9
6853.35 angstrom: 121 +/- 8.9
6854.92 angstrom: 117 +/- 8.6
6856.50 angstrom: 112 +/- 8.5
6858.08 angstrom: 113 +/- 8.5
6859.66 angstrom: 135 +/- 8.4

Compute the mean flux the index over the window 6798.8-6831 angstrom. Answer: 122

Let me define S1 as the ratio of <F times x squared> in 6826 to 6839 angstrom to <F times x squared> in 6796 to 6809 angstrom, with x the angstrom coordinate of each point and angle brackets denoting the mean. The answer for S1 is 0.99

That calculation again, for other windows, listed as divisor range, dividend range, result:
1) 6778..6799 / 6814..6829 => 1.04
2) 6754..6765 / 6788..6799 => 0.93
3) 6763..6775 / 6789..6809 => 0.94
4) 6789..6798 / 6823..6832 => 1.06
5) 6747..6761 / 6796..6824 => 1.03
